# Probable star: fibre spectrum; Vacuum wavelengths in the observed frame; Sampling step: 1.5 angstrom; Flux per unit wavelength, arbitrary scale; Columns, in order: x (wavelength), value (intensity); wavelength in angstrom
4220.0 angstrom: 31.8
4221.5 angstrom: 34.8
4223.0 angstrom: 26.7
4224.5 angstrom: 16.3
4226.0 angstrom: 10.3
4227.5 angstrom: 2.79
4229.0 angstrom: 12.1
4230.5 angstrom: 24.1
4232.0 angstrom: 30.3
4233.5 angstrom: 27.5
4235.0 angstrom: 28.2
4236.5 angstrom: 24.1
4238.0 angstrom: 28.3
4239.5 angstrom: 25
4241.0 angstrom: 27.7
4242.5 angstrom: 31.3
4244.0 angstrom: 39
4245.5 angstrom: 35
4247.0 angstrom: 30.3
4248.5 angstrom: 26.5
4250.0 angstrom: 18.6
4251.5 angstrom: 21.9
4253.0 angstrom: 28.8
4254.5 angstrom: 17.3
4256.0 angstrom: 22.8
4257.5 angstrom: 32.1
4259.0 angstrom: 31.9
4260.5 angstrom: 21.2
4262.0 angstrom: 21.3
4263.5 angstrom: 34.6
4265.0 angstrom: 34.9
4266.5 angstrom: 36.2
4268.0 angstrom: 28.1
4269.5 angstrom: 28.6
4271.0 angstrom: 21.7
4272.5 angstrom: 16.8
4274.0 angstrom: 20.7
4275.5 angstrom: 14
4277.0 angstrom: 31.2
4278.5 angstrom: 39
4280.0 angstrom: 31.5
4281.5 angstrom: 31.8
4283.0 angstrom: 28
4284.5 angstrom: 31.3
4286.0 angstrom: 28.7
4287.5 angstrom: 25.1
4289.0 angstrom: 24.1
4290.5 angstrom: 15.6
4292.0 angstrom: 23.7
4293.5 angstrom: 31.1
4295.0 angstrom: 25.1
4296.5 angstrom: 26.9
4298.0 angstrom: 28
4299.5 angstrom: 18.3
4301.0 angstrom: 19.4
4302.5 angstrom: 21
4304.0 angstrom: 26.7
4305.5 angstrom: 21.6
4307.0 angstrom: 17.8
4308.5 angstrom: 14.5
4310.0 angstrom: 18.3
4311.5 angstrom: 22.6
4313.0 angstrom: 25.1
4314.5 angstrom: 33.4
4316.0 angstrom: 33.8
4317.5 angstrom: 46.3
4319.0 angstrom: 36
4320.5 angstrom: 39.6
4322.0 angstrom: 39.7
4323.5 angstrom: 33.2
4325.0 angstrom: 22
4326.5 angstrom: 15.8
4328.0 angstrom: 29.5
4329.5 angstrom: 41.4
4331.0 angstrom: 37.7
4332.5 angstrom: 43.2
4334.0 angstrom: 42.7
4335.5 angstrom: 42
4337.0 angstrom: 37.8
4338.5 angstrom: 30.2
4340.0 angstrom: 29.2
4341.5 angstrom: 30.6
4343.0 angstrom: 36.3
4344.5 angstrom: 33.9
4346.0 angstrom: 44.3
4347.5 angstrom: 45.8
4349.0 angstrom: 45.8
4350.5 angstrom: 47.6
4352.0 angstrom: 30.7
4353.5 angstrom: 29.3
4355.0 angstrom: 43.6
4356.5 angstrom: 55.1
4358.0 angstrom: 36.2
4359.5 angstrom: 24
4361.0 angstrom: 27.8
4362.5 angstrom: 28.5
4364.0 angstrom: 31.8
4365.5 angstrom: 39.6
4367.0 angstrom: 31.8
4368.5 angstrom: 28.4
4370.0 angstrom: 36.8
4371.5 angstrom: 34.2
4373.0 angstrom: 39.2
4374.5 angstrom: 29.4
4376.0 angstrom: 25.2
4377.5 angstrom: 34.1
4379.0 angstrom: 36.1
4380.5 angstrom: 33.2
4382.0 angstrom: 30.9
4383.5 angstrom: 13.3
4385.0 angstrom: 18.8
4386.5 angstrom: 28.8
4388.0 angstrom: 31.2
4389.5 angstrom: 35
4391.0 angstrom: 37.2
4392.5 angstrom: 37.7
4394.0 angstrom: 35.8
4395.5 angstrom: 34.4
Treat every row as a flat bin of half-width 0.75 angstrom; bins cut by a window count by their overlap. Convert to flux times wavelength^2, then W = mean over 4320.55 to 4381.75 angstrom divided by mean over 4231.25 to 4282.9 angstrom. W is 1.33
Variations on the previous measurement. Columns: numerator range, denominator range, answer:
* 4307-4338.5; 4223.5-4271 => 1.30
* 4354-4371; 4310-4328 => 1.15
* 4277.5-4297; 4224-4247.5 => 1.16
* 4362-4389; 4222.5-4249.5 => 1.33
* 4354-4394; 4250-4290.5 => 1.28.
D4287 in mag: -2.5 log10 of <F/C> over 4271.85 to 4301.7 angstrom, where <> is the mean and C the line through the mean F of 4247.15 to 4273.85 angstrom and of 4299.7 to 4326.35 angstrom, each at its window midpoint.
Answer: 0.05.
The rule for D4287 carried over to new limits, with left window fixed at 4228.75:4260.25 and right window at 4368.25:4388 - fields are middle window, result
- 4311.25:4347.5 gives -0.20 mag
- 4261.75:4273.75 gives -0.01 mag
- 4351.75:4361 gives -0.22 mag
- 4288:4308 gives 0.22 mag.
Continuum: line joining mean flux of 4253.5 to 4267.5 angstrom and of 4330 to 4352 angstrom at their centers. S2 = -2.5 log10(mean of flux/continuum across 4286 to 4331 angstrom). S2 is 0.27 mag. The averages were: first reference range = 28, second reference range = 38.8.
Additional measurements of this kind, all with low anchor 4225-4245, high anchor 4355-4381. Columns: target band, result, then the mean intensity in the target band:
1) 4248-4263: 0.05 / 24.4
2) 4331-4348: -0.19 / 37.7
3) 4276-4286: -0.15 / 31.4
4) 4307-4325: 0.00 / 30.2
